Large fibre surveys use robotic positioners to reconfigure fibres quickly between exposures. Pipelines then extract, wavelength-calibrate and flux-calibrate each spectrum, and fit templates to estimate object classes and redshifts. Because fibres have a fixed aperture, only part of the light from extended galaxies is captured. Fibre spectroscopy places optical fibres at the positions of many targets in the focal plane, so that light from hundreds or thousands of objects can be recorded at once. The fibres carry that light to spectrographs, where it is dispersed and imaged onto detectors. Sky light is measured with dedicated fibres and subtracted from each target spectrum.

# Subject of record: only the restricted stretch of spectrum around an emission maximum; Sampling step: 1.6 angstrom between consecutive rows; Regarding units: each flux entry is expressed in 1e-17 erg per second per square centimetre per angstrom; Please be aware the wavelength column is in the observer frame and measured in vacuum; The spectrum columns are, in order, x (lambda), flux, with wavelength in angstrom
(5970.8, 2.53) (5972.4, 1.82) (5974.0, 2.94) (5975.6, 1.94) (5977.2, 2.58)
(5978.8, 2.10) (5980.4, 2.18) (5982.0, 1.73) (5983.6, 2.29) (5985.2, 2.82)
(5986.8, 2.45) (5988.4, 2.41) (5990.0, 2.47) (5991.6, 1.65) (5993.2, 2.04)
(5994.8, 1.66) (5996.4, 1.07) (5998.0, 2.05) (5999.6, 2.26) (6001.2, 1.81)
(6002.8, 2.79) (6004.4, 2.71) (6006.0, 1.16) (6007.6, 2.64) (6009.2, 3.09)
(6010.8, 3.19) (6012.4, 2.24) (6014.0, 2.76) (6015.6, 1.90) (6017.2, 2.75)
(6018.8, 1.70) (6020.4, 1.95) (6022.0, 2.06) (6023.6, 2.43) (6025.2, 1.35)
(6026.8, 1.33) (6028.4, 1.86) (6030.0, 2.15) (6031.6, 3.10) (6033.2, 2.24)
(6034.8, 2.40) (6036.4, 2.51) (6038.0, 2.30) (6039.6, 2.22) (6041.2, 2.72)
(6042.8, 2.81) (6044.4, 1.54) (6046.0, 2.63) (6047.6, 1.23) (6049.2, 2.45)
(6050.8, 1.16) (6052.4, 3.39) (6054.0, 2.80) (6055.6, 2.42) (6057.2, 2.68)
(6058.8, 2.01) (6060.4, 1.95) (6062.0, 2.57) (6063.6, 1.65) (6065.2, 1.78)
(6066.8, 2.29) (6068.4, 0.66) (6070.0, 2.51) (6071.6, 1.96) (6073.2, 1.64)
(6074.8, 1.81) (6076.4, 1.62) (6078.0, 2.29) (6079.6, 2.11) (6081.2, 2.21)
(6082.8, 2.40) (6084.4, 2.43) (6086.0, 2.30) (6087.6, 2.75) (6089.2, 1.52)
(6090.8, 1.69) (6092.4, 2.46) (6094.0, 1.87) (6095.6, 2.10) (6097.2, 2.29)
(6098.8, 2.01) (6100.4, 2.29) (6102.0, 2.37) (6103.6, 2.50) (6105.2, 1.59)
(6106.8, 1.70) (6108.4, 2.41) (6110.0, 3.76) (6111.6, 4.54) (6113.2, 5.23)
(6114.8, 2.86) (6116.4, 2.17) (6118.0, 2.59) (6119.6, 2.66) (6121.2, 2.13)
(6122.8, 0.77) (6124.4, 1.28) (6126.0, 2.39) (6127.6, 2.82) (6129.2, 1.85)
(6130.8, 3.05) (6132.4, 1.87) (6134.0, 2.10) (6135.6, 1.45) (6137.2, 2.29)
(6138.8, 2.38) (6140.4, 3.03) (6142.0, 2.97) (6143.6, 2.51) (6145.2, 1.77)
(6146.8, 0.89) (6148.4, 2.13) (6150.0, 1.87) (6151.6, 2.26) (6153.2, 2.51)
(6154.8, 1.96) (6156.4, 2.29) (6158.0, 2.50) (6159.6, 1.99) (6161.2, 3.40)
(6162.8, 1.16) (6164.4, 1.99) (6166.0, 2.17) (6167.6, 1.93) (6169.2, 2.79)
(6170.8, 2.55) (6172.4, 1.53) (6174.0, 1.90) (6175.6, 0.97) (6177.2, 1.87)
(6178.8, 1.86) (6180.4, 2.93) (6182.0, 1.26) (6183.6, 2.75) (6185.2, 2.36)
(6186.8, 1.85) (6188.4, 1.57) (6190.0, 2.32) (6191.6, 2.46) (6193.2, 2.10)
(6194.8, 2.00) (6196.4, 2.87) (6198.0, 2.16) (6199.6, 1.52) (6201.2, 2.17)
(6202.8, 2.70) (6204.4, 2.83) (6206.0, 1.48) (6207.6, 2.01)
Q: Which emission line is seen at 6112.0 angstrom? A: [O III]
